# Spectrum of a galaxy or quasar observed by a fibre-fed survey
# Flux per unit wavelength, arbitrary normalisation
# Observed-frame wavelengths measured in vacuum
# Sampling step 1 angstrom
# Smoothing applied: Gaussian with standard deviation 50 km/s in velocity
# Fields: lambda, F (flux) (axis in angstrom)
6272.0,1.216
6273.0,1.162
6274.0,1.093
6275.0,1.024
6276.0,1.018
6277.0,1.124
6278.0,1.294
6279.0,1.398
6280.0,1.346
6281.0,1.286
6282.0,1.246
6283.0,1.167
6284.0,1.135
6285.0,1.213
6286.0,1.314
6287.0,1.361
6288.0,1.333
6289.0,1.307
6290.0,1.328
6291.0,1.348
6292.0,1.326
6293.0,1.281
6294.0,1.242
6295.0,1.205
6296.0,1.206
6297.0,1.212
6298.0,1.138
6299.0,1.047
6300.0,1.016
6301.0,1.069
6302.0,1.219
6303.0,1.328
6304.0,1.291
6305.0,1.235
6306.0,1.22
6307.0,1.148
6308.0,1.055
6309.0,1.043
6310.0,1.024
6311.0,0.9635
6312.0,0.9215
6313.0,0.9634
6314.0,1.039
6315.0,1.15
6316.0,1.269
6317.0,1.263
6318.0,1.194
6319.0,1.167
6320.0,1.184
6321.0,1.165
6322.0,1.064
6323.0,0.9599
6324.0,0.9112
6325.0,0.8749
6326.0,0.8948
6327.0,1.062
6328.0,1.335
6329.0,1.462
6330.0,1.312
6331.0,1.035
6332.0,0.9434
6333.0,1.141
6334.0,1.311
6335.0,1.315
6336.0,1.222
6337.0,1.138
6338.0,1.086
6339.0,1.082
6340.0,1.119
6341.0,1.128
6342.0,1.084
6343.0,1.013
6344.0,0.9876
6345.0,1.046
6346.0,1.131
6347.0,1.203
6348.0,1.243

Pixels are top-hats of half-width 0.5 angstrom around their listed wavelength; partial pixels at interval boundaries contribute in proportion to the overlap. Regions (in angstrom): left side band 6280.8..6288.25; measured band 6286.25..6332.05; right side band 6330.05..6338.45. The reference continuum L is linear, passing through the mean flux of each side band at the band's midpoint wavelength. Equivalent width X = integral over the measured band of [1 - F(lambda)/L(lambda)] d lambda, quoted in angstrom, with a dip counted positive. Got 1.9 angstrom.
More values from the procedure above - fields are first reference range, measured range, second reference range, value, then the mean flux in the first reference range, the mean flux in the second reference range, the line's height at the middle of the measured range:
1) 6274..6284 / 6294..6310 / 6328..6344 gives 0.3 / 1.2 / 1.16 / 1.18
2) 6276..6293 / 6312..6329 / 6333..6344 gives 1.2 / 1.28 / 1.14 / 1.19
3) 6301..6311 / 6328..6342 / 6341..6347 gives -1.1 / 1.16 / 1.07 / 1.09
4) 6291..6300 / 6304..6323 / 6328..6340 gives 1.3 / 1.2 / 1.19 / 1.2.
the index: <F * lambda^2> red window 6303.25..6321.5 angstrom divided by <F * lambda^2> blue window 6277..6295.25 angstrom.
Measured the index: 0.9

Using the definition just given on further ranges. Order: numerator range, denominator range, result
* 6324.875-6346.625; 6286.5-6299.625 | 0.91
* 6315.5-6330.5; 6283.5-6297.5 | 0.91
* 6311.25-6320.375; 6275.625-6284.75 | 0.93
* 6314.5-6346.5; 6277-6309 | 0.93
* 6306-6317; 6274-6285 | 0.91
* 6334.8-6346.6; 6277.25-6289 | 0.88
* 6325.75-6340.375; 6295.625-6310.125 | 1.02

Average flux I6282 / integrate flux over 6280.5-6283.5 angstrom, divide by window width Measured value 1.23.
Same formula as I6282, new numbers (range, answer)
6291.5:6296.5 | 1.25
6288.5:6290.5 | 1.32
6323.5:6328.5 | 1.02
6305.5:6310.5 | 1.1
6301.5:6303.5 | 1.27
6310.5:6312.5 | 0.943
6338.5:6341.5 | 1.11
